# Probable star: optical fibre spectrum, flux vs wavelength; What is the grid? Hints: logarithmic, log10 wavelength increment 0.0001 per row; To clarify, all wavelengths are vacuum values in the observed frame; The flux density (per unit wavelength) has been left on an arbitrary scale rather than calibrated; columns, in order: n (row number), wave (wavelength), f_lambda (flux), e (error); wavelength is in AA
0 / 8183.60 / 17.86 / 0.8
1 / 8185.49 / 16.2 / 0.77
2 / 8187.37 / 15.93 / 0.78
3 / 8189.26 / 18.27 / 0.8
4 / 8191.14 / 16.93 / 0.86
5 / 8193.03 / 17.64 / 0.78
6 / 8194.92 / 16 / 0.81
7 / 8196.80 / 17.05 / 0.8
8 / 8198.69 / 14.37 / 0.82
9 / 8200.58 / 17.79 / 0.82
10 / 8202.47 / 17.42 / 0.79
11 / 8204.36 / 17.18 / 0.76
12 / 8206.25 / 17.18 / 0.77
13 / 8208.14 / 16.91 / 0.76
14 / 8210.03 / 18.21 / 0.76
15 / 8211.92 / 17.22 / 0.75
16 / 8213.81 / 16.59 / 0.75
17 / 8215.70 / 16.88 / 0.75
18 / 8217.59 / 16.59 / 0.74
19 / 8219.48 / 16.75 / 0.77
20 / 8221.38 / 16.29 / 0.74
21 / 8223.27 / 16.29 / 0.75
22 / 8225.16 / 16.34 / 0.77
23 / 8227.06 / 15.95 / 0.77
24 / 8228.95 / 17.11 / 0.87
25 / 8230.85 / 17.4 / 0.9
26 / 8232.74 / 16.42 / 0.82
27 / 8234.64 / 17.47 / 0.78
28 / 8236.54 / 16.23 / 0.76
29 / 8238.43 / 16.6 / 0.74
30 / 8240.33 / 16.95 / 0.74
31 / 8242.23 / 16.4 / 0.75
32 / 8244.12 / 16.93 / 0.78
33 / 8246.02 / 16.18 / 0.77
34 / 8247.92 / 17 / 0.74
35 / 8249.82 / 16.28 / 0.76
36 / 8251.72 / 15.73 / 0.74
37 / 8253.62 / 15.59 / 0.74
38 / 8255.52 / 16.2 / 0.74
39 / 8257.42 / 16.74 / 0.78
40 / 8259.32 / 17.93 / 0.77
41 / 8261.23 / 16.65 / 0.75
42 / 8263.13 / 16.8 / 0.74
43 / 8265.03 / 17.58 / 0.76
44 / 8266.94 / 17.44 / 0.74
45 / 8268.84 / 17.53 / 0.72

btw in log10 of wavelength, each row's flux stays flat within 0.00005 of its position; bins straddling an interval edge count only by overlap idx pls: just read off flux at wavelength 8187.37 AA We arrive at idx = 15.93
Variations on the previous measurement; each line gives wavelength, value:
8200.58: 17.79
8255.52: 16.2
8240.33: 16.95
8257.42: 16.74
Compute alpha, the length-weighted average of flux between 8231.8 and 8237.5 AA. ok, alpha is 16.7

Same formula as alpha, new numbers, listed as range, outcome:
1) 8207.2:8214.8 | 17.2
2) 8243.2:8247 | 16.5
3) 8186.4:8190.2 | 17.1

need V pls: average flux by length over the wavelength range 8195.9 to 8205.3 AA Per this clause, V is 16.7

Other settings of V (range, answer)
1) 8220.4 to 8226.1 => 16.3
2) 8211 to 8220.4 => 16.8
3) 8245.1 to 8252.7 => 16.3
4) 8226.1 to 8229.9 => 16.5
